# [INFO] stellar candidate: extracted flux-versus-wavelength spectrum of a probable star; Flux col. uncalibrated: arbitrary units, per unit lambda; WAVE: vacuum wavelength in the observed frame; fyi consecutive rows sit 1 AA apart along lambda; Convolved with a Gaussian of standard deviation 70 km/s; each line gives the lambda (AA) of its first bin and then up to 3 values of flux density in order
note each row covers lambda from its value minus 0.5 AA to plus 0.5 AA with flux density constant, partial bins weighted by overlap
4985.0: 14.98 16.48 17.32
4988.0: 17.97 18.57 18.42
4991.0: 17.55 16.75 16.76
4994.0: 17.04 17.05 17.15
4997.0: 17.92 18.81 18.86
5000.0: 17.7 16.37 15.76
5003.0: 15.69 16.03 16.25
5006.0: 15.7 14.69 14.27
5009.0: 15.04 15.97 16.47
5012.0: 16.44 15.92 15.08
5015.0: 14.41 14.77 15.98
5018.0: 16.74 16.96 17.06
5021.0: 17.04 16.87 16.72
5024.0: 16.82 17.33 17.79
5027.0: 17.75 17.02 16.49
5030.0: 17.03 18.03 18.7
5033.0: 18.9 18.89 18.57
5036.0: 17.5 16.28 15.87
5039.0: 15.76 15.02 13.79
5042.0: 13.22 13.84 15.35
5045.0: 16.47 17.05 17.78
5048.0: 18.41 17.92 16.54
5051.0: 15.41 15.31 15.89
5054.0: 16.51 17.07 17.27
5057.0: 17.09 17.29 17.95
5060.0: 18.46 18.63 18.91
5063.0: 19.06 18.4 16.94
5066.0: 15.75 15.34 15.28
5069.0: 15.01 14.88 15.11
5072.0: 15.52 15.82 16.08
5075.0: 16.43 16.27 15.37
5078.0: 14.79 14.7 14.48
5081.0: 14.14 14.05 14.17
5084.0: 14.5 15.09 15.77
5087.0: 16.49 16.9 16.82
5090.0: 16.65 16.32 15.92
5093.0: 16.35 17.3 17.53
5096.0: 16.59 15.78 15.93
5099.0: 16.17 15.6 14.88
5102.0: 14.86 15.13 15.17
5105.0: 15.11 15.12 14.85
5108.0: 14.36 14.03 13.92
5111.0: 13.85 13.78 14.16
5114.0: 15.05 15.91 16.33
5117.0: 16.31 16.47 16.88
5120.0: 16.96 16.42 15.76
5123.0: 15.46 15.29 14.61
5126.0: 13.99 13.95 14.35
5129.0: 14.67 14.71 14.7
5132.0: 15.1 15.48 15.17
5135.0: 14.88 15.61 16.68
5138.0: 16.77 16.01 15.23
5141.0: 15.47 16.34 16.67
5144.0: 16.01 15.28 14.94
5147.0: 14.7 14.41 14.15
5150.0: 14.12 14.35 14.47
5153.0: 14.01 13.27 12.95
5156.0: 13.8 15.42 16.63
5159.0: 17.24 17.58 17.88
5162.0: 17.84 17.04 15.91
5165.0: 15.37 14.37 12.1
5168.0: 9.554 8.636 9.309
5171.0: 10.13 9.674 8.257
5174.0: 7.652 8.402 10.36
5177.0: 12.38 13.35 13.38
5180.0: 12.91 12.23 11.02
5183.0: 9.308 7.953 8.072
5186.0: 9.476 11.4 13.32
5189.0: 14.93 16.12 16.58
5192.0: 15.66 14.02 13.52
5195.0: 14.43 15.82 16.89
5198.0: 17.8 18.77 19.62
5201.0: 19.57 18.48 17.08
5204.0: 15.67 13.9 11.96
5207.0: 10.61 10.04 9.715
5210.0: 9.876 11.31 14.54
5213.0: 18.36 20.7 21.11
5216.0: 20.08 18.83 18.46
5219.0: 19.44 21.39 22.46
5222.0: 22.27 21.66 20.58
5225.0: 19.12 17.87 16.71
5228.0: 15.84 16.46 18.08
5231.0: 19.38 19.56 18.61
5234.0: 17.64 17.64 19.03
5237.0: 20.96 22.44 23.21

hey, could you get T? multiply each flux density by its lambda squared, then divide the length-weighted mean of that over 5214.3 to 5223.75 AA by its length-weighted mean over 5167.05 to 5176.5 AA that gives 2.27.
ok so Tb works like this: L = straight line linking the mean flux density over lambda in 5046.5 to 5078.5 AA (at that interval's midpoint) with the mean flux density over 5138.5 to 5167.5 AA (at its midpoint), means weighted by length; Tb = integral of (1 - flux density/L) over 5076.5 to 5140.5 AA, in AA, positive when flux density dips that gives 2.2 AA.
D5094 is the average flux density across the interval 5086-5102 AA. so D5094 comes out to 16.3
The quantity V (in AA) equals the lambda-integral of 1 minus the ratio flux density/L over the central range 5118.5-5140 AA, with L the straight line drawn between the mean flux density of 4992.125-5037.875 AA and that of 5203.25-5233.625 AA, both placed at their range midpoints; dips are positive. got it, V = 2.0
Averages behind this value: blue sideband 16.8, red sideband 17.2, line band 15.4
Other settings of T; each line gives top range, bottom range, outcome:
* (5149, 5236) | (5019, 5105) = 0.97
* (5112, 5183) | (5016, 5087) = 0.90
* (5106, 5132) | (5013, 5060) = 0.93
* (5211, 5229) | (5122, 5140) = 1.30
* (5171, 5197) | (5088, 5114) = 0.81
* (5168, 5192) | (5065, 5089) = 0.76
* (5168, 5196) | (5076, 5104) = 0.77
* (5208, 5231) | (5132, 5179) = 1.30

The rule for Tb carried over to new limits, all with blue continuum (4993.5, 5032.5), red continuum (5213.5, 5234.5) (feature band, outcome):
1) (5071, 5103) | 3.40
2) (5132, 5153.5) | 3.55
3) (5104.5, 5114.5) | 1.92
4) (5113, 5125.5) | 1.46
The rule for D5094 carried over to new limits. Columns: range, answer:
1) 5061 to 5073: 16.5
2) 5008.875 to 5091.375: 16.4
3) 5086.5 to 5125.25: 15.7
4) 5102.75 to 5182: 14.4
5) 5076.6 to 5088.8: 15.1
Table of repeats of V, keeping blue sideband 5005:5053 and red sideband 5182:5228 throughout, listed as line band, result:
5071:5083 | 0.8 AA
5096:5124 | 1.4 AA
